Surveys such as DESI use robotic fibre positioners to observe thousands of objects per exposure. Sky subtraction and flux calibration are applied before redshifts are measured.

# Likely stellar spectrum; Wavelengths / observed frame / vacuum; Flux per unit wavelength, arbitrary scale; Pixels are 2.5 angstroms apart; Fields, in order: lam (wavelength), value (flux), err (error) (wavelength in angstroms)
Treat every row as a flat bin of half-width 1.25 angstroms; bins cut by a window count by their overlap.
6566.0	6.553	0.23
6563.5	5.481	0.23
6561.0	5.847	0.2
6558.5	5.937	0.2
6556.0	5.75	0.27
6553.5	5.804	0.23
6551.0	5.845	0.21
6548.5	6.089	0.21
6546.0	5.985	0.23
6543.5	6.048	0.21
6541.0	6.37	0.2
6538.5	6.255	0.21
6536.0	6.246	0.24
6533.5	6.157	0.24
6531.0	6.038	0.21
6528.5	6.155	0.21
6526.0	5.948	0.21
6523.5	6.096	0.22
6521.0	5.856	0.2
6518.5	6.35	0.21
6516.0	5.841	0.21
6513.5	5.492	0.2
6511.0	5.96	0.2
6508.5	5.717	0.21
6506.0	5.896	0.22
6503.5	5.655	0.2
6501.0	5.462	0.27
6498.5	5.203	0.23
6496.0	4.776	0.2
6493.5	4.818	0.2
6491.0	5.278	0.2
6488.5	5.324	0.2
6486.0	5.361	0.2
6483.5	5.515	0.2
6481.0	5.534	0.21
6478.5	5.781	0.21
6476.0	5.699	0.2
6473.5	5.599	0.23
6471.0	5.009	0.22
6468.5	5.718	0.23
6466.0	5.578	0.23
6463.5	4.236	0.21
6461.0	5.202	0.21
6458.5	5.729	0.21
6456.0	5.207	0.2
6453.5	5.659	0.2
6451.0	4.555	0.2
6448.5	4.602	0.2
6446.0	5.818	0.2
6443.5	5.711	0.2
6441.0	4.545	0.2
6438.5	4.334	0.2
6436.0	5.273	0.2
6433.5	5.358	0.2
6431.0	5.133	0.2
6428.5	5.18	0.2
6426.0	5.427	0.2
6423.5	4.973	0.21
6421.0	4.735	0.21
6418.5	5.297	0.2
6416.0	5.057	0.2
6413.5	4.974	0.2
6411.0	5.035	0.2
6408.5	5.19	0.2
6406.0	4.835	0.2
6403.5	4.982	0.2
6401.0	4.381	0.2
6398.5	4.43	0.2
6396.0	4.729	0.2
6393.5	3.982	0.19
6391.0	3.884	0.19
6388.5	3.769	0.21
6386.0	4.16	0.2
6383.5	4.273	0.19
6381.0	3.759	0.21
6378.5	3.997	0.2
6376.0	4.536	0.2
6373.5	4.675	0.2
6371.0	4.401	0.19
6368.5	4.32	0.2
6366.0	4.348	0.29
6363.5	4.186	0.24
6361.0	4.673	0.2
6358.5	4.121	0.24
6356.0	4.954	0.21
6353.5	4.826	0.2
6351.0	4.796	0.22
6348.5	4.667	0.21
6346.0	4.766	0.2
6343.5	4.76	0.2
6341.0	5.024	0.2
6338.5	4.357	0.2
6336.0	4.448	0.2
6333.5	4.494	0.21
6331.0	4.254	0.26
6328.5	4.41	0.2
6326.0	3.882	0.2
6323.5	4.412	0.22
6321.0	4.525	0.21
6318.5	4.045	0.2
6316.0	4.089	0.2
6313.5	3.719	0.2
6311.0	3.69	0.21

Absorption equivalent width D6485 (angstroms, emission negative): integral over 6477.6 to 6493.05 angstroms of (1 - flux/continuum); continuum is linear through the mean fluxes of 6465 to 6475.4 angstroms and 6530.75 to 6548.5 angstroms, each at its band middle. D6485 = 0.6 angstroms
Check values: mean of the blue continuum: 5.49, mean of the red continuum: 6.16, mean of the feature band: 5.42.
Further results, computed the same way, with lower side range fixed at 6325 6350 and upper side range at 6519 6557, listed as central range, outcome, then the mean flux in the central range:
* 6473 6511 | 1.6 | 5.46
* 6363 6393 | 3.9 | 4.19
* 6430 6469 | 1.6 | 5.16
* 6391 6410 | 1.5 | 4.6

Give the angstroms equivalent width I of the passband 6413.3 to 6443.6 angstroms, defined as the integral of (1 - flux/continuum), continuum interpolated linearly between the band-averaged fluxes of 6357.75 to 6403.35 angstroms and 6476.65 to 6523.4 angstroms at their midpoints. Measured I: -1.7 angstroms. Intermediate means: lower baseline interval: 4.28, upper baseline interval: 5.56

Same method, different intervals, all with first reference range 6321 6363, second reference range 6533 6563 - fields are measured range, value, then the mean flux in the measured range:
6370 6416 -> 4.23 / 4.46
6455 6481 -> 0.28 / 5.39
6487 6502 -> 1.30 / 5.14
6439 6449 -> 0.23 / 5.15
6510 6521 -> -0.23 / 5.9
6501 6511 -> -0.06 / 5.74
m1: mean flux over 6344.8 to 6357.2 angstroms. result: 4.8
